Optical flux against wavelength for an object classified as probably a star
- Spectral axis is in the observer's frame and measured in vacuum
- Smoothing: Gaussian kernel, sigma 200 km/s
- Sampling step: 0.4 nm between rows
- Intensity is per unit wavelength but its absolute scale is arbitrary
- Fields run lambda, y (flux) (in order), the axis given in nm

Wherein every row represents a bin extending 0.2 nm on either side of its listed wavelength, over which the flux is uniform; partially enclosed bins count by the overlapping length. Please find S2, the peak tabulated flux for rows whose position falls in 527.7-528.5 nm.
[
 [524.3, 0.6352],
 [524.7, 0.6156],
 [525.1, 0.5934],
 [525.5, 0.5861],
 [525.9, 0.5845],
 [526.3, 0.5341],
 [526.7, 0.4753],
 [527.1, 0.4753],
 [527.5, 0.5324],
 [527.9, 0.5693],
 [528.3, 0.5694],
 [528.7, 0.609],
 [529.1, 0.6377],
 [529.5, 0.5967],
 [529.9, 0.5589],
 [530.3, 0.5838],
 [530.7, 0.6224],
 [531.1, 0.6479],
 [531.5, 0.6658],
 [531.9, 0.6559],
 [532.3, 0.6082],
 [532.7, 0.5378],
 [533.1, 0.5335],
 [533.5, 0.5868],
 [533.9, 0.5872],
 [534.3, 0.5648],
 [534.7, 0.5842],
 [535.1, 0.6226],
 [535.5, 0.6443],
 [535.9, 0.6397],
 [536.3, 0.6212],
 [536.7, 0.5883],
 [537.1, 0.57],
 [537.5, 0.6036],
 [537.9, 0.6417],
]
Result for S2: 0.5694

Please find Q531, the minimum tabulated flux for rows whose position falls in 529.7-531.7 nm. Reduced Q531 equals 0.5589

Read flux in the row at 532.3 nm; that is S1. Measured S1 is 0.6082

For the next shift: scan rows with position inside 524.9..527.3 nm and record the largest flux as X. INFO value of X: 0.5934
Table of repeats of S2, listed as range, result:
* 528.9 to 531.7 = 0.6658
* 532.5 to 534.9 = 0.5872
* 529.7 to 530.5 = 0.5838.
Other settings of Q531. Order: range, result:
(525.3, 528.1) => 0.4753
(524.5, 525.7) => 0.5861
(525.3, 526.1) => 0.5845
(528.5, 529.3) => 0.609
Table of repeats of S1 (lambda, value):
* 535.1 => 0.6226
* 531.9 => 0.6559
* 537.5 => 0.6036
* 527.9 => 0.5693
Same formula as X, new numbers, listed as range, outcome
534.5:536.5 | 0.6443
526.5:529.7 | 0.6377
